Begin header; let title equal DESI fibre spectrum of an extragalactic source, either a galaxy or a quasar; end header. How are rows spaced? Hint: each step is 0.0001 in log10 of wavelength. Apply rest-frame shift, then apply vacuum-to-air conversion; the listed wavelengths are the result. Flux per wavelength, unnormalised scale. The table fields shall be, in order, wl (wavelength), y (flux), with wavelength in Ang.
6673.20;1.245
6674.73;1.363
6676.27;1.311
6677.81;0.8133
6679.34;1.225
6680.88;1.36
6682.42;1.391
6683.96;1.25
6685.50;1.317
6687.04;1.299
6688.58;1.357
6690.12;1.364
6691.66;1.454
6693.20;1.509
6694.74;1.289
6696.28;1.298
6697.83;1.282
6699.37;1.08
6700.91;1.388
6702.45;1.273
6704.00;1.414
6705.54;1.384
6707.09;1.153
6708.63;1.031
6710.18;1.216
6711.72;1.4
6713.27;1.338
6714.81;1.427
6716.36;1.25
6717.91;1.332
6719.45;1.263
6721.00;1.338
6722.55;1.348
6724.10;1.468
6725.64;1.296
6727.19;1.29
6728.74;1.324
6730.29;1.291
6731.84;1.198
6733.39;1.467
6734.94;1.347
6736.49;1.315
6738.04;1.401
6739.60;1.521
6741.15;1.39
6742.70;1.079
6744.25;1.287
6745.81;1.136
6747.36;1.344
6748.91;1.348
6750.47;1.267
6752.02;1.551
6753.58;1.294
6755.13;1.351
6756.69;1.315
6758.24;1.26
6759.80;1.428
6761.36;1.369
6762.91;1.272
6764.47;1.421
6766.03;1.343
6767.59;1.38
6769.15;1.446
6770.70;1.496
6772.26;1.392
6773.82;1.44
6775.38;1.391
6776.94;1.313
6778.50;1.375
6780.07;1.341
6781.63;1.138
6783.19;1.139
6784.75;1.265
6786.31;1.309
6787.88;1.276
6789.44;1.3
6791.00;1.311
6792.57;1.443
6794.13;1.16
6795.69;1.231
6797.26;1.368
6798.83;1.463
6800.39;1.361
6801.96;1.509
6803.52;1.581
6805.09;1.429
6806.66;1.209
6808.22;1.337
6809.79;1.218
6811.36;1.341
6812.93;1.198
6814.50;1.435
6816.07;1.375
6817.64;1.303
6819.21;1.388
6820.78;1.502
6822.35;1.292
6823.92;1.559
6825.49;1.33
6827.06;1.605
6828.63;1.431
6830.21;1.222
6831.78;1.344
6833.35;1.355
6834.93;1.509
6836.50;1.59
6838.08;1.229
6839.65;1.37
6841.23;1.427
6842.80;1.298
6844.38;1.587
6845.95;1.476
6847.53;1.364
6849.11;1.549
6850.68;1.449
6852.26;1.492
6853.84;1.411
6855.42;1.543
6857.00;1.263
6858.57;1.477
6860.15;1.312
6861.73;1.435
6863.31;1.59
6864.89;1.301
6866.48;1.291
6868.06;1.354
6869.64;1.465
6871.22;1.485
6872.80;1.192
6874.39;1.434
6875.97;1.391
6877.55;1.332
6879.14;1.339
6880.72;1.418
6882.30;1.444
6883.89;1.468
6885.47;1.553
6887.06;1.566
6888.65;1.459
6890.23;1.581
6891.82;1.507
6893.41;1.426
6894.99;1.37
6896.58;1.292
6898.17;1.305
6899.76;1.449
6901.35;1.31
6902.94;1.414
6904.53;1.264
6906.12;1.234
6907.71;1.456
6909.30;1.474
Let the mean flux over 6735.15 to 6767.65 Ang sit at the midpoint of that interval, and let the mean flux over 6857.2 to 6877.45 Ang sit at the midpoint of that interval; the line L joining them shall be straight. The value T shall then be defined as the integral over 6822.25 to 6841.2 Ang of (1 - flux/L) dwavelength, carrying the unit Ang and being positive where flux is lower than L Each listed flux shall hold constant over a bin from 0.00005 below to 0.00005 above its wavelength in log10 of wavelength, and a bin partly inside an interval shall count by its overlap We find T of -0.5 Ang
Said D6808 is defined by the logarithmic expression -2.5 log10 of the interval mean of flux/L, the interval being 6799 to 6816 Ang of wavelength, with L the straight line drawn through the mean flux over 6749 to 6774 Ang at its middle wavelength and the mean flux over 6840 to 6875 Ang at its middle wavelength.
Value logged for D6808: 0.02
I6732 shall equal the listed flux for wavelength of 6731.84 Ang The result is 1.198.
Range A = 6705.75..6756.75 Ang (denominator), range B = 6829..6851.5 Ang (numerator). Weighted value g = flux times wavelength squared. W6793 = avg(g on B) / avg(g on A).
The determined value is 1.1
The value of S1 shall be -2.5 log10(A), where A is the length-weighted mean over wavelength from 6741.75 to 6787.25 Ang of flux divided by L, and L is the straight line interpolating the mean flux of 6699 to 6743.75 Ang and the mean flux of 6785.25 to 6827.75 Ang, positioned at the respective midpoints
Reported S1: 0.009 mag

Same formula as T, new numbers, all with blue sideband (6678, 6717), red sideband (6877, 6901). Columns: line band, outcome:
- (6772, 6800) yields 1.0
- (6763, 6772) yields -0.4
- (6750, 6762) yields -0.1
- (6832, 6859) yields -0.6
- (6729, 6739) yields -0.1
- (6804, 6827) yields 0.3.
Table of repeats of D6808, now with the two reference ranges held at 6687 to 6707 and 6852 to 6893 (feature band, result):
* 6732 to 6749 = 0.02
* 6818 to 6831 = -0.01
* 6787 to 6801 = 0.05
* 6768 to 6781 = -0.02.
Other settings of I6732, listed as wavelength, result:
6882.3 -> 1.444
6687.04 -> 1.299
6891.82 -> 1.507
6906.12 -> 1.234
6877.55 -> 1.332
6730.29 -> 1.291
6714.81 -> 1.427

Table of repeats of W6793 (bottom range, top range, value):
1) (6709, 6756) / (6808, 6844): 1.07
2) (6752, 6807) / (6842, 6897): 1.09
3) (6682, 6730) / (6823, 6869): 1.12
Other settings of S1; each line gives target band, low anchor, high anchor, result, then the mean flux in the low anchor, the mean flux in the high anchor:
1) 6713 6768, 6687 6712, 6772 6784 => -0.022 mag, 1.3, 1.31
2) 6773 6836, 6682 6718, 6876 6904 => 0.015 mag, 1.31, 1.42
